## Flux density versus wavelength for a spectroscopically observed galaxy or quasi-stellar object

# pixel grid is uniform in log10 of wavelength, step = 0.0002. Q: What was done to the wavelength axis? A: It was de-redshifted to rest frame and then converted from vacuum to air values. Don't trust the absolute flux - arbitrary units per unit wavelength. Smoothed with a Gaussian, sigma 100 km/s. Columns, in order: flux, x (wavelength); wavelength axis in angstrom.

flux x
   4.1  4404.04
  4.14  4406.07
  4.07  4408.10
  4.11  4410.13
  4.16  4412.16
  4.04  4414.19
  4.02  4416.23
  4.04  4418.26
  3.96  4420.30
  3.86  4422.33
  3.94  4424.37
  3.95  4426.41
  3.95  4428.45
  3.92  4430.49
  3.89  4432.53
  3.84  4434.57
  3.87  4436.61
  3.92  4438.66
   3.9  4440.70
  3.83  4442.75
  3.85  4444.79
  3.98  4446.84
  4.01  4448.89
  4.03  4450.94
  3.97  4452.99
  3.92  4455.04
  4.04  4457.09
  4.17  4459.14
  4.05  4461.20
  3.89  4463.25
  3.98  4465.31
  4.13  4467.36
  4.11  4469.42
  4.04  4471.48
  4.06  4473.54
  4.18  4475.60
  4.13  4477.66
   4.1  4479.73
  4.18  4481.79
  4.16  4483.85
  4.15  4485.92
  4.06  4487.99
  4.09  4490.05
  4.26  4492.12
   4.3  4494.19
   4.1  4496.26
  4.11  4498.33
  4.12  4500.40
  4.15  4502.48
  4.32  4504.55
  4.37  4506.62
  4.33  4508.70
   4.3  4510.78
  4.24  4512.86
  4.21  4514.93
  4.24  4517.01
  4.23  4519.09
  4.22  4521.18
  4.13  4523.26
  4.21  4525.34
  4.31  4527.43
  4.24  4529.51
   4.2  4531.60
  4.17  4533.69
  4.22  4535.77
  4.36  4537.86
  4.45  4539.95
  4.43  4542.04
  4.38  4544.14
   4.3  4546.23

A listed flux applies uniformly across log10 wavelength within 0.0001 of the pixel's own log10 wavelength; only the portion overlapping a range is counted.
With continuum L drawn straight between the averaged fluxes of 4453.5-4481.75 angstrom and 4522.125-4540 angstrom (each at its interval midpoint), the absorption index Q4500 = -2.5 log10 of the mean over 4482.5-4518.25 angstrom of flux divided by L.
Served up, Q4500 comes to -0.01 mag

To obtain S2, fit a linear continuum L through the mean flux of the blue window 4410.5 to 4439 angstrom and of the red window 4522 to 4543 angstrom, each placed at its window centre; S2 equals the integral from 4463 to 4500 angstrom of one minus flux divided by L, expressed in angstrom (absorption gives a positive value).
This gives 0.1 angstrom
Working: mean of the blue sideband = 3.96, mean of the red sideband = 4.27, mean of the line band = 4.12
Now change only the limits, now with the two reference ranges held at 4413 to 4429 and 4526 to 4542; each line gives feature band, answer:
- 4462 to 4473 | 0.19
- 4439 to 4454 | 0.39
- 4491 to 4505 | -0.01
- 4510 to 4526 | 0.08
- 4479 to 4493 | 0.04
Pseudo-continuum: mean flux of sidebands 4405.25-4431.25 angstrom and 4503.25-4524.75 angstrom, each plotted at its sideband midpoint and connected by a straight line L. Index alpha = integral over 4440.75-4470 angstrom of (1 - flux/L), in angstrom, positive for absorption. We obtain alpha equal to 0.8 angstrom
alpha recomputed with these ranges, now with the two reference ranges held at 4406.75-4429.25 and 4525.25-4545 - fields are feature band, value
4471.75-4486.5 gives 0.1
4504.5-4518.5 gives -0.1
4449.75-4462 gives 0.2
